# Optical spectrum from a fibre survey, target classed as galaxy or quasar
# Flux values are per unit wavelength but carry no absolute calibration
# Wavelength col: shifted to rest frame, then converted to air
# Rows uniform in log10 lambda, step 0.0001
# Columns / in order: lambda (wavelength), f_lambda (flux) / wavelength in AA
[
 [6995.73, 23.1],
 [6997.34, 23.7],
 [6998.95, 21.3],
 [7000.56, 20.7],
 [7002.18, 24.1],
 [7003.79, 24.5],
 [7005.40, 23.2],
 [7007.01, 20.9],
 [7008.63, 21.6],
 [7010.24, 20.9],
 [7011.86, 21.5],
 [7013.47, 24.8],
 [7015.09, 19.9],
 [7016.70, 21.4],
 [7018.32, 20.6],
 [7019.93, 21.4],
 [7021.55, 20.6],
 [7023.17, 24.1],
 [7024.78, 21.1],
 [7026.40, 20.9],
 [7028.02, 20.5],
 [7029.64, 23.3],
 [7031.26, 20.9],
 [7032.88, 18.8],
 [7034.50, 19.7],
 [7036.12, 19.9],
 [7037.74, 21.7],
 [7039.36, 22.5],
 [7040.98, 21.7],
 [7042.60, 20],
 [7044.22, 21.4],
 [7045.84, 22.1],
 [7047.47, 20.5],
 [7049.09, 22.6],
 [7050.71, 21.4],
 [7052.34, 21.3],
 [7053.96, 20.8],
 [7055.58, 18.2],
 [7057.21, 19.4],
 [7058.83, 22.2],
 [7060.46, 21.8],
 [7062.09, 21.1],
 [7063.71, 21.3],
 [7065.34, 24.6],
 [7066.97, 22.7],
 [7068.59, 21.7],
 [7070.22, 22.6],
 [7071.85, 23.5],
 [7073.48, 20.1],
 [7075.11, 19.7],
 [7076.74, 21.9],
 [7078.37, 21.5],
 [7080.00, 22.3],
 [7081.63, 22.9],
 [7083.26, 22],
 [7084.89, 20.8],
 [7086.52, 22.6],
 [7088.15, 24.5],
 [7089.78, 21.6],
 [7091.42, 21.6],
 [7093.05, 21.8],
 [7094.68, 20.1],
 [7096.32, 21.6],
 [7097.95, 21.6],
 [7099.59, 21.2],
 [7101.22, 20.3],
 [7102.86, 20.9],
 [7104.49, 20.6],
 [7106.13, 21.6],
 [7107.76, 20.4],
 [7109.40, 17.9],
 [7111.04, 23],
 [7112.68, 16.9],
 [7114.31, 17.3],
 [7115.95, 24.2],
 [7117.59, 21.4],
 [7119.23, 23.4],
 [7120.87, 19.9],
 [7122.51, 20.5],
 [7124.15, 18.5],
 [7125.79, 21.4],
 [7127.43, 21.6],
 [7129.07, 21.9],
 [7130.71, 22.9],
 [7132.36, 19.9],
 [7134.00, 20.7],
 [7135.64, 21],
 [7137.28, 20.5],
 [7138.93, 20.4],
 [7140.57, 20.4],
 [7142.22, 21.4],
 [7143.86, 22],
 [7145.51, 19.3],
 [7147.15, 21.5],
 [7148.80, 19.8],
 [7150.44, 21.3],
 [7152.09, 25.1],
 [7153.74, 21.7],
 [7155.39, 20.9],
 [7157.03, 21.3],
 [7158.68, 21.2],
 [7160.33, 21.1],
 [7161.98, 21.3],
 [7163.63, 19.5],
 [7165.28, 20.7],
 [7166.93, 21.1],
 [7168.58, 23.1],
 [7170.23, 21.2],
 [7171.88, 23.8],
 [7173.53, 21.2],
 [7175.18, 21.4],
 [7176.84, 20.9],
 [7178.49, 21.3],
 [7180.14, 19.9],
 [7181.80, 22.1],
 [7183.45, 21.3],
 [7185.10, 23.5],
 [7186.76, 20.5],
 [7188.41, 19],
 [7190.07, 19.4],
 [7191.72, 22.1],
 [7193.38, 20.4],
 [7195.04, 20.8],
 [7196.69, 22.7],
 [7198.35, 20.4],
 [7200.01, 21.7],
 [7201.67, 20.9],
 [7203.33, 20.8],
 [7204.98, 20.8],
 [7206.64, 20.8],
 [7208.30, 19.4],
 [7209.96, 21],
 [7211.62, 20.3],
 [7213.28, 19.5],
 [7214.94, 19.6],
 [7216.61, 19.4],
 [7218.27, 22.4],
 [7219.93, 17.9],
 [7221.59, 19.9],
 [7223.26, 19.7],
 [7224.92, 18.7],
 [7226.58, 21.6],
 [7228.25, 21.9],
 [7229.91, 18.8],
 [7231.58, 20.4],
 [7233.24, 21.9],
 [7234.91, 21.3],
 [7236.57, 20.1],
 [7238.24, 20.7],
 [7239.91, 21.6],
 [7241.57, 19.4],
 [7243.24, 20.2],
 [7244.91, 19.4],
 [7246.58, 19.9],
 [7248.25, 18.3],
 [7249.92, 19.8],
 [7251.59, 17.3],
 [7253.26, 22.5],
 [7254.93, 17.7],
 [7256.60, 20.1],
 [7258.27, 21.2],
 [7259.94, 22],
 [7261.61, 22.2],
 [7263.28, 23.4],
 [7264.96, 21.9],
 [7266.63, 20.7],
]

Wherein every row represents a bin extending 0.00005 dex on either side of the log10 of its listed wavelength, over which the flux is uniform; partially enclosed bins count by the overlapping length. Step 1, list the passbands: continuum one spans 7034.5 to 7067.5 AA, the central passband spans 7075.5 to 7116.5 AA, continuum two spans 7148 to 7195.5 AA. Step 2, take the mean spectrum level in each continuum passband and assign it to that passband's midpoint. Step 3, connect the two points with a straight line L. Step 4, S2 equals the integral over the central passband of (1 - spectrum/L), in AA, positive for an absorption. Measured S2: 0.2 AA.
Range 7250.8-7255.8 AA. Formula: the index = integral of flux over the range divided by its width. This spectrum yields 19.2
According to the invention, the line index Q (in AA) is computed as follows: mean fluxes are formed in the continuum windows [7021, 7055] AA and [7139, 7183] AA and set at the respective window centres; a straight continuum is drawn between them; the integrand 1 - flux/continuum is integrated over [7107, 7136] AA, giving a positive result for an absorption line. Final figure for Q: 0.8 AA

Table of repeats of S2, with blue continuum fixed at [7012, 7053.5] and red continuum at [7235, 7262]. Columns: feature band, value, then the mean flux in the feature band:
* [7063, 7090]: -1.4 AA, 22.2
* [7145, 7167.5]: -0.5 AA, 21.2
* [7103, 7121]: 0.2 AA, 20.6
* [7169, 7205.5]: -1.3 AA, 21.2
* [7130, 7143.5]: -0.1 AA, 20.9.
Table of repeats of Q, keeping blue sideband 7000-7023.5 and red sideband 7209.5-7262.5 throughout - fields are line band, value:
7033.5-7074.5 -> 0.5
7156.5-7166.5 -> 0.0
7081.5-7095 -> -0.4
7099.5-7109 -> 0.3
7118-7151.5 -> 0.1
